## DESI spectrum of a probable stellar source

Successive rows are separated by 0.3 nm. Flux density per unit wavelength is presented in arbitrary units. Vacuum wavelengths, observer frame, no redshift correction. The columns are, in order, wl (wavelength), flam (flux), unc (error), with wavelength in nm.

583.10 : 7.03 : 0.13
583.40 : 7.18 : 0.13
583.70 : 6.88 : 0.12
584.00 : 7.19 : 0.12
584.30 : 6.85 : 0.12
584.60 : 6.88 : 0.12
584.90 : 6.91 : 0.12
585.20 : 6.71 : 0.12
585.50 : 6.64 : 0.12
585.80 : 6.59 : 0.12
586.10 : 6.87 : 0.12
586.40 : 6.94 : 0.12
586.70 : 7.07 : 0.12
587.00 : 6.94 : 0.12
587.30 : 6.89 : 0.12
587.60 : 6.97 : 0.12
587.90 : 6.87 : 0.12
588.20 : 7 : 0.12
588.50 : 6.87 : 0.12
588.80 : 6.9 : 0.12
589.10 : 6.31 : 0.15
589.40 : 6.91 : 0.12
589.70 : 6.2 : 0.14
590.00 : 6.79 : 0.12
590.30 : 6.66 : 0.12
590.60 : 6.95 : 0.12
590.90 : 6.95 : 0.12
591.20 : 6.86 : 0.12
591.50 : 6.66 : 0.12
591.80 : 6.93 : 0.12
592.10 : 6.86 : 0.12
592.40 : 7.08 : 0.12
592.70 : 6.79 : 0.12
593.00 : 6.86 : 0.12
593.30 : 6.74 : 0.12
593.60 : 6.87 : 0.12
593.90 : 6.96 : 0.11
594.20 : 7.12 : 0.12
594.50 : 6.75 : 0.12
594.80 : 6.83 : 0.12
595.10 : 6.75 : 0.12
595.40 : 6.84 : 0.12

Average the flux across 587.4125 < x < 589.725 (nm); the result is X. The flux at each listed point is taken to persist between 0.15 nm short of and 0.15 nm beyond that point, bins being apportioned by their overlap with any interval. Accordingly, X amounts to 6.79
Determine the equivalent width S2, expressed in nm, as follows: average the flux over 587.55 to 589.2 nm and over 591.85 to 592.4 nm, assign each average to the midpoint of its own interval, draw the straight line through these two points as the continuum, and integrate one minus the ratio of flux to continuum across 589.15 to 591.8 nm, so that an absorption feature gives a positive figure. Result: 0.06 nm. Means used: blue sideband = 6.83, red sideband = 6.93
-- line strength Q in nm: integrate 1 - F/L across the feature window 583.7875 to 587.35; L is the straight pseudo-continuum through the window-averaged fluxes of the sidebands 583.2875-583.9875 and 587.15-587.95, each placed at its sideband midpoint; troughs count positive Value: 0.057 nm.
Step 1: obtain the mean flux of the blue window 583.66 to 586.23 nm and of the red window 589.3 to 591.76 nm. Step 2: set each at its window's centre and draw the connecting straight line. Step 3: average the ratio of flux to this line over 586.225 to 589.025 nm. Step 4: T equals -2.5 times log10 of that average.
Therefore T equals -0.02 mag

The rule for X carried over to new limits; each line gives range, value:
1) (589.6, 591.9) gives 6.76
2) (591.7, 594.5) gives 6.9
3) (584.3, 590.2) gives 6.8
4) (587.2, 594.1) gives 6.82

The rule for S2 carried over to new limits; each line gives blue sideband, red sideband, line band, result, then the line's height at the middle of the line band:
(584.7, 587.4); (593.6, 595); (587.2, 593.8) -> 0.06 nm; 6.87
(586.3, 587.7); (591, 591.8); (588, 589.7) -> 0.04 nm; 6.9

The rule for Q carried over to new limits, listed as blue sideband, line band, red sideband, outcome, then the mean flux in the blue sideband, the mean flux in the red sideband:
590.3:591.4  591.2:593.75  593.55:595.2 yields 0.01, 6.87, 6.88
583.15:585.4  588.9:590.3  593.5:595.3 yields 0.07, 6.94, 6.88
